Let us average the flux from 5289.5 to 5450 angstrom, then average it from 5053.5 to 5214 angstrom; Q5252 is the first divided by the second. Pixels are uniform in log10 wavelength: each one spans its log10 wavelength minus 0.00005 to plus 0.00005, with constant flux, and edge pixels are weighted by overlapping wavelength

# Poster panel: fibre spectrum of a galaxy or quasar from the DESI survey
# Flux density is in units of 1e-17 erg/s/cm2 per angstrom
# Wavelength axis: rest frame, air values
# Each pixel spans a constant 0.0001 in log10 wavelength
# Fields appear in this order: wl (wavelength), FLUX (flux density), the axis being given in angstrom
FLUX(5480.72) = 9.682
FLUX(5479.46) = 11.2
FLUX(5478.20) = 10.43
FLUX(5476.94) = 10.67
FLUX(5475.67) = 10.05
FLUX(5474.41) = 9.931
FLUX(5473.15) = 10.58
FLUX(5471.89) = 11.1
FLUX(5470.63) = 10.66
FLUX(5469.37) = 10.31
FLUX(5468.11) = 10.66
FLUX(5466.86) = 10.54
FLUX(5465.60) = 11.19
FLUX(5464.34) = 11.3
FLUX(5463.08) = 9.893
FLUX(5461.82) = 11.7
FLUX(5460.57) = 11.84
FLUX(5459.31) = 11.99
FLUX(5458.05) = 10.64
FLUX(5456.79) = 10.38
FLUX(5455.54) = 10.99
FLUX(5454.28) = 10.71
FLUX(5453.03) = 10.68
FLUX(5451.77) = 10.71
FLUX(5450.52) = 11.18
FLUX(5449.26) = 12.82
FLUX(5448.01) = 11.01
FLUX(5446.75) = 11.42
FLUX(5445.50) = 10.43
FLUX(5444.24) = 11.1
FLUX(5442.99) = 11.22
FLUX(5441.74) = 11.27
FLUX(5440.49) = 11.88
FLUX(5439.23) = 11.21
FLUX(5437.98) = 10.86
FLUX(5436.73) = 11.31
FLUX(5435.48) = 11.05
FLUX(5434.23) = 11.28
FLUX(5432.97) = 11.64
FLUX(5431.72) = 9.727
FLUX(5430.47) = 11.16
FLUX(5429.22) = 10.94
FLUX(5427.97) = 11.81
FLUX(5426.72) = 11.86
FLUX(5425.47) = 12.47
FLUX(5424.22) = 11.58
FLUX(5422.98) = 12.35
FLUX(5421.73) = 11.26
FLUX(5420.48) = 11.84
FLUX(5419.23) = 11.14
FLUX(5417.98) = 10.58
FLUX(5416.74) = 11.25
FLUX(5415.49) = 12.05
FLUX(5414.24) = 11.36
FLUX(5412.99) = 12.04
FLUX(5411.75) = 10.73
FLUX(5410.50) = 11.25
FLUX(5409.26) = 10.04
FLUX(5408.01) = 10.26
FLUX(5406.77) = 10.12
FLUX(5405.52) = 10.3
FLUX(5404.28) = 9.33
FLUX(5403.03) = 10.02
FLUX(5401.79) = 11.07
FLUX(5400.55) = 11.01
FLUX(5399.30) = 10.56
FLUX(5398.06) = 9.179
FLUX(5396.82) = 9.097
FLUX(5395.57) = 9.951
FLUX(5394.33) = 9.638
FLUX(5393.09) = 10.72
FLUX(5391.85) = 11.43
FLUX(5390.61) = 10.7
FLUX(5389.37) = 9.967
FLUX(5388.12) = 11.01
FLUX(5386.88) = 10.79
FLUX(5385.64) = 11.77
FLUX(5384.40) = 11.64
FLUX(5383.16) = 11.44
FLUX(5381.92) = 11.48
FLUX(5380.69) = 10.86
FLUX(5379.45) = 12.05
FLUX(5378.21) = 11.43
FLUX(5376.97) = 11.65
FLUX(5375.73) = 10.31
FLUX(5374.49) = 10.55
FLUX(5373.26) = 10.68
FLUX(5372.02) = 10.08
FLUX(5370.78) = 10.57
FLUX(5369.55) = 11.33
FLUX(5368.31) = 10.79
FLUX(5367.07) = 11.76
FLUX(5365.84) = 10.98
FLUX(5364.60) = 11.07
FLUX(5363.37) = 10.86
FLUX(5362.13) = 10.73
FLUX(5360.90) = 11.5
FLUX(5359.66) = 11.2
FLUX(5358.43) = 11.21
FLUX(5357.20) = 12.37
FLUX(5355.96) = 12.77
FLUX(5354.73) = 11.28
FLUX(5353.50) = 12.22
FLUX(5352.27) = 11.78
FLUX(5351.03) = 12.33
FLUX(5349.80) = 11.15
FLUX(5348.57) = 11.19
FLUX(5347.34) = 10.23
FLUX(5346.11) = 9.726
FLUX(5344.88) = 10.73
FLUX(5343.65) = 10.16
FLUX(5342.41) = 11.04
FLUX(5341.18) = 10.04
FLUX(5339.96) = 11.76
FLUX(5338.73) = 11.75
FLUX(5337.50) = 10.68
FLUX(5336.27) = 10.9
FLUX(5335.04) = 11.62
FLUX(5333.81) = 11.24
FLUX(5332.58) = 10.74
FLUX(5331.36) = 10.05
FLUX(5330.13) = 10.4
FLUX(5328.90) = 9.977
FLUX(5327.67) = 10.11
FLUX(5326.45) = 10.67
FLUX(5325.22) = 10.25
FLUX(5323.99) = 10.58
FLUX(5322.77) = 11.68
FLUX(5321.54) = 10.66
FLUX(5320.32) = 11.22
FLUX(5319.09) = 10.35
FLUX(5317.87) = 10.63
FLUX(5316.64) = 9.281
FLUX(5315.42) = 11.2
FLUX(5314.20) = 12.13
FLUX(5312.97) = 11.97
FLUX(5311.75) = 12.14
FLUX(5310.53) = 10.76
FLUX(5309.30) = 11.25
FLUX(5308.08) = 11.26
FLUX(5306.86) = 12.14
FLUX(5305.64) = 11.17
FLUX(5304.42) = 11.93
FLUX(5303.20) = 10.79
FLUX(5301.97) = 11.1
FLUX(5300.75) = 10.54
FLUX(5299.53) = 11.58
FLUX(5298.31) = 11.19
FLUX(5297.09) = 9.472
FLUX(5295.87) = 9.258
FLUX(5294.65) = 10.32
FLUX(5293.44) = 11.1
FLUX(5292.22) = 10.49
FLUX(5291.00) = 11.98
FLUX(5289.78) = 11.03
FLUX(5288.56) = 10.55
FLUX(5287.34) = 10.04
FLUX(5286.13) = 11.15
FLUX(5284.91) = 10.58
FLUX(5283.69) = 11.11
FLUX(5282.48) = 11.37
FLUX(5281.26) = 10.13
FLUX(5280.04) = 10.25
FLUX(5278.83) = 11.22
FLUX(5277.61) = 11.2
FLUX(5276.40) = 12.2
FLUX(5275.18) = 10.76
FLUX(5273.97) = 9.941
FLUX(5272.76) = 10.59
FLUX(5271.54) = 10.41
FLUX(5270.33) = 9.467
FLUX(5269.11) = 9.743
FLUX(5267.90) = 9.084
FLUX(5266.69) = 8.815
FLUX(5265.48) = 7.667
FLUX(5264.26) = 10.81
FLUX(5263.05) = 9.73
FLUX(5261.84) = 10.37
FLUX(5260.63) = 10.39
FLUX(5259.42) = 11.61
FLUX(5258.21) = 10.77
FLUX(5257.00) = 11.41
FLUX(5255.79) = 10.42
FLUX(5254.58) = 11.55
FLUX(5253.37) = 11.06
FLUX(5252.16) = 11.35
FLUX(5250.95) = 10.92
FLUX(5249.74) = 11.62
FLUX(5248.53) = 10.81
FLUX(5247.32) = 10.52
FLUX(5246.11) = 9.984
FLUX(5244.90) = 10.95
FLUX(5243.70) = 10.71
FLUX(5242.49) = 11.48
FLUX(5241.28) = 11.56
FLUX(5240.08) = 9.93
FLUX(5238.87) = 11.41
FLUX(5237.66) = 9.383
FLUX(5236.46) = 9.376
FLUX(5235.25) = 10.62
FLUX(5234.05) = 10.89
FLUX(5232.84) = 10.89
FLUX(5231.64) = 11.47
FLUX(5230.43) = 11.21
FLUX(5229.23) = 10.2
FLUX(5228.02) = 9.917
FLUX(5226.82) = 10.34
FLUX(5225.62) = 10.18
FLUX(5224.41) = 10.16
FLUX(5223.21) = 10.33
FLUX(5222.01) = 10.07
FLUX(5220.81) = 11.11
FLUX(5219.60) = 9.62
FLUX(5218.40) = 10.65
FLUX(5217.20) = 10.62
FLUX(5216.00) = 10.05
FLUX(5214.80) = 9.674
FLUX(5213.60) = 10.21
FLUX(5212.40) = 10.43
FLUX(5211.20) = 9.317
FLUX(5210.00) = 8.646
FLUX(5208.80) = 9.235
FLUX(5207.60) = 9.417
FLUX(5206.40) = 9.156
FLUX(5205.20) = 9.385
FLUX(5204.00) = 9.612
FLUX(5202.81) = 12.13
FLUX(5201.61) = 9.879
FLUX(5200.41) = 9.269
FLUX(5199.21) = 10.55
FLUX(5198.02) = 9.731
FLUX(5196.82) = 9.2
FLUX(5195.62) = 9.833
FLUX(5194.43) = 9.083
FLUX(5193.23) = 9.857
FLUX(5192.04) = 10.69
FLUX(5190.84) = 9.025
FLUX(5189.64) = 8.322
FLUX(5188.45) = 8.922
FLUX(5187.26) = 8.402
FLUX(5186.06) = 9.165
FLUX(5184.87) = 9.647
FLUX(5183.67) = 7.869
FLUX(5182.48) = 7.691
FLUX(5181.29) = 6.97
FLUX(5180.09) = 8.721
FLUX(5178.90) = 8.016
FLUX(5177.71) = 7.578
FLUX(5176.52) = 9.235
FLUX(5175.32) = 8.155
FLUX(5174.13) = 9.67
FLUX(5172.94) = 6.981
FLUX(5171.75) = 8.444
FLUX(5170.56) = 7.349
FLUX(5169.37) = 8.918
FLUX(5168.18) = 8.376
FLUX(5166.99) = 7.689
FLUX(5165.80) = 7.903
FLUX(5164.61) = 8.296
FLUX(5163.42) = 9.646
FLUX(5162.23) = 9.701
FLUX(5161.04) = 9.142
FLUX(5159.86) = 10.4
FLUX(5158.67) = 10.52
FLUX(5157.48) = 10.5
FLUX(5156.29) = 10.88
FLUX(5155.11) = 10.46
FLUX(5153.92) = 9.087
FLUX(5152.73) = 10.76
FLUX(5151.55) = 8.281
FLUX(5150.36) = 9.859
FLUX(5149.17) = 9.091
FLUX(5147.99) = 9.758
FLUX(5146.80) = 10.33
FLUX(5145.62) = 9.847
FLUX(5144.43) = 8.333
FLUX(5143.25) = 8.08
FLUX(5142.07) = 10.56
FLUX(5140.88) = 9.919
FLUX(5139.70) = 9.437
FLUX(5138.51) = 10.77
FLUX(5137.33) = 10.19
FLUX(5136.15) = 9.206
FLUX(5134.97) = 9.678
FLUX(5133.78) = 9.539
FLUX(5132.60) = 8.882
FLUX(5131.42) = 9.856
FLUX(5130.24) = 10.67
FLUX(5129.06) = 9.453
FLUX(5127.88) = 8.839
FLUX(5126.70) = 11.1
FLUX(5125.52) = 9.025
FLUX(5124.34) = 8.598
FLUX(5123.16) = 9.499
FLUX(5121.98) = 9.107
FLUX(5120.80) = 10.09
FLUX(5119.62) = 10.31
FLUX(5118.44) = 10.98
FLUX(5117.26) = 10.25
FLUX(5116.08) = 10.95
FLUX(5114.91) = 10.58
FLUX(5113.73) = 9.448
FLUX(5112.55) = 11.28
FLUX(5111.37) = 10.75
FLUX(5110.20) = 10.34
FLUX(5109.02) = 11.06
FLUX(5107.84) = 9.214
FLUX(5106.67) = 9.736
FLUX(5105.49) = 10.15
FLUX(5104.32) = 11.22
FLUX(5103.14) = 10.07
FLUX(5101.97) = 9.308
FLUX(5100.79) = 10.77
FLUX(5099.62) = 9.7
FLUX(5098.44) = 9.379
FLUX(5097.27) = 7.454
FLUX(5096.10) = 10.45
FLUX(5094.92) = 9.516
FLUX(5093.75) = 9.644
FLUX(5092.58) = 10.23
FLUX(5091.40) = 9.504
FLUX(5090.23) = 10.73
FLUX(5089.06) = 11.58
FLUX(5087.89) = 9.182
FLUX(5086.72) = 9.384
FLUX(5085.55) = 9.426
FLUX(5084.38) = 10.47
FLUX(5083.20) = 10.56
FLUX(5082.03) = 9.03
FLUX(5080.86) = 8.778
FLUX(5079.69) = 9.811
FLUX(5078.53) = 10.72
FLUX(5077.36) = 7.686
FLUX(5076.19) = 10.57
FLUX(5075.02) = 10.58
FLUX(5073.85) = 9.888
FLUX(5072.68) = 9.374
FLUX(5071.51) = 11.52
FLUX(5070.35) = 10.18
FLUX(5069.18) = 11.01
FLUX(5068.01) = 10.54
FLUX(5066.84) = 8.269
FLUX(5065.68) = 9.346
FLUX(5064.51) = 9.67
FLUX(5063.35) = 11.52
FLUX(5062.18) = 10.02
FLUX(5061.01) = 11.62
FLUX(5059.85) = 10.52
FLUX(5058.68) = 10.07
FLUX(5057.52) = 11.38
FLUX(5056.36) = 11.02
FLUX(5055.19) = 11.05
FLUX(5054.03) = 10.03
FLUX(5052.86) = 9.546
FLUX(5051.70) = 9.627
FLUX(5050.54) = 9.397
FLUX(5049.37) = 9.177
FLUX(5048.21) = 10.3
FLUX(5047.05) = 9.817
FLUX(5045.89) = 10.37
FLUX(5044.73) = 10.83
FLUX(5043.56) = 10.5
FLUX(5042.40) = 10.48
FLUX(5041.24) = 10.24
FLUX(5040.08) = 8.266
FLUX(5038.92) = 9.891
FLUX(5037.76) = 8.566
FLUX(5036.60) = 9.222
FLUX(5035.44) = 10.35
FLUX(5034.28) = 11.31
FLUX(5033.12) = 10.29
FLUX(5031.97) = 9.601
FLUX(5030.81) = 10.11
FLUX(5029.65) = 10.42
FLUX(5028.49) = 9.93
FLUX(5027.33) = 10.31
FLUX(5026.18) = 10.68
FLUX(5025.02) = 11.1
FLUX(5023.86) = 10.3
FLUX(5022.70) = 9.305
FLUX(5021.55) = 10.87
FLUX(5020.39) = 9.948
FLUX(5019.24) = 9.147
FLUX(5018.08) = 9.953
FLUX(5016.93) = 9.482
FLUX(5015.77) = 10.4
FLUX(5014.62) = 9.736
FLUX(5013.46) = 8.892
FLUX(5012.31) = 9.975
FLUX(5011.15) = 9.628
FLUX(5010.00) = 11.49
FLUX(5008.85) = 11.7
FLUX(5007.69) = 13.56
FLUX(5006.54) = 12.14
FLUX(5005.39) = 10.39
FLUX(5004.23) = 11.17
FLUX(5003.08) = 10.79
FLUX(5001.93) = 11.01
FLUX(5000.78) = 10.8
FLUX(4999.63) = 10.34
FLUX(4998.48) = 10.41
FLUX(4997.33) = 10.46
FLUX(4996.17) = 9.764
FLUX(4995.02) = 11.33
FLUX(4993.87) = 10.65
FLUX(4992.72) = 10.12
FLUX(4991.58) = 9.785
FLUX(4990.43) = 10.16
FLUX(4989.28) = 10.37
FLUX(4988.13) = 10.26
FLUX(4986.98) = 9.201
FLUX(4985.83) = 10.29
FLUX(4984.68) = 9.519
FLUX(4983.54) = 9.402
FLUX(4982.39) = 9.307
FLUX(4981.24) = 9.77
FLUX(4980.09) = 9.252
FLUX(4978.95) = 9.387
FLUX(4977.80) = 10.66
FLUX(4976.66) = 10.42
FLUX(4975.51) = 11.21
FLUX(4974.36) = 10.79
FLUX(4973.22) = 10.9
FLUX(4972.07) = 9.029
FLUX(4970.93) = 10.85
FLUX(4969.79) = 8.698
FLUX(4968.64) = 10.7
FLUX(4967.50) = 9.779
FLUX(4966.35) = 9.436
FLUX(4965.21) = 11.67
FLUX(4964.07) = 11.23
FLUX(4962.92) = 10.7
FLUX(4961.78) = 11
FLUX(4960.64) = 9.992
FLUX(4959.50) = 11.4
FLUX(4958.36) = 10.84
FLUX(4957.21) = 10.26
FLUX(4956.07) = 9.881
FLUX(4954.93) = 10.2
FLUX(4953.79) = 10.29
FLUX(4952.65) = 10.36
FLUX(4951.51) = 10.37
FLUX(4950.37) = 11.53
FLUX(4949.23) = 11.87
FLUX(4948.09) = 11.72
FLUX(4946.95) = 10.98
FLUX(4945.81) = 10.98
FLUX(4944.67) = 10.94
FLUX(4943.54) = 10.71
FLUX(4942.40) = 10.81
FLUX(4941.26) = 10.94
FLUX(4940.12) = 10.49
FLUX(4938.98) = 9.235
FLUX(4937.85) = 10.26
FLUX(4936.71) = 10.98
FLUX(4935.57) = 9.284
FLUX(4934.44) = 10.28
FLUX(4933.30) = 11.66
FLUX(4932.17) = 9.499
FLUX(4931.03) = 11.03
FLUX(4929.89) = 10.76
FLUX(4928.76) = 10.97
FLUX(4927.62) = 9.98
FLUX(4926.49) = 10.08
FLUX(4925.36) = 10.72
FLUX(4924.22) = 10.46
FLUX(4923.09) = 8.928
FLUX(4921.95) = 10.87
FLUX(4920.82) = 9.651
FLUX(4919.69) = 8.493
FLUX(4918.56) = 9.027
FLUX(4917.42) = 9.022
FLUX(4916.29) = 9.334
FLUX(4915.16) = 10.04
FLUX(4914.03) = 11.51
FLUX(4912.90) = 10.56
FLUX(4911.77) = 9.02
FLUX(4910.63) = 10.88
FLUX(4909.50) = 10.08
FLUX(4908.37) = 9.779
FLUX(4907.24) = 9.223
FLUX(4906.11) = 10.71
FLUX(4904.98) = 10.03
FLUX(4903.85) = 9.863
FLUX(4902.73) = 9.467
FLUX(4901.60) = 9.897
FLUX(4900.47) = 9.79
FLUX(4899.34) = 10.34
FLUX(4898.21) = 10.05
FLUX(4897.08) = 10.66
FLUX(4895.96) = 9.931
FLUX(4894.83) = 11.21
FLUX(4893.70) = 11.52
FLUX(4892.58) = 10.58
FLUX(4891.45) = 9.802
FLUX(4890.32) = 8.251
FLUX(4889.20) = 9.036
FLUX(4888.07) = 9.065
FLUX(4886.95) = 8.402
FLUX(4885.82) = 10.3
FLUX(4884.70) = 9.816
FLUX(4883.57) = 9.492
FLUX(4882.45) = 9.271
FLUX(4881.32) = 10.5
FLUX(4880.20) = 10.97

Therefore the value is 1.1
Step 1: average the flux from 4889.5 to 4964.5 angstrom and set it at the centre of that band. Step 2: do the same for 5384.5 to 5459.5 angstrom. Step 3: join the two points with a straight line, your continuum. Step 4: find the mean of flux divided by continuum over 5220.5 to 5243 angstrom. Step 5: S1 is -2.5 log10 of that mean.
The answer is 0.02 mag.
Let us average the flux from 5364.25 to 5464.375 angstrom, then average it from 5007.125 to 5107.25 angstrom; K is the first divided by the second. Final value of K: 1.09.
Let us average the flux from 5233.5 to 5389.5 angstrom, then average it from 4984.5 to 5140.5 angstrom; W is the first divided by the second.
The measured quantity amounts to 1.1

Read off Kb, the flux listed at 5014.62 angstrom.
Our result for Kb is 9.736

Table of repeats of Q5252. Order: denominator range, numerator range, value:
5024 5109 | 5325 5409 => 1.08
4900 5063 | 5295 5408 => 1.06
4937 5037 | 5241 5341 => 1.04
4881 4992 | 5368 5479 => 1.07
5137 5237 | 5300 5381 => 1.16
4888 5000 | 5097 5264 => 0.96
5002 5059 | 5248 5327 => 1.05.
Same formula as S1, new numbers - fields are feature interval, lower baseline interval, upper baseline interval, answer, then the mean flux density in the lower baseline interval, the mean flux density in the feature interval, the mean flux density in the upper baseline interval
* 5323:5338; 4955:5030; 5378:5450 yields 0.03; 10.3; 10.6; 11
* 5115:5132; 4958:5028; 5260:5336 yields 0.06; 10.4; 9.93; 10.7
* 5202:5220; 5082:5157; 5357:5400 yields 0.04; 9.88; 9.88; 10.9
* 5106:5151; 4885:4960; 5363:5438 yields 0.07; 10.2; 9.86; 11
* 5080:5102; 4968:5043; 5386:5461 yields 0.07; 10.2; 9.75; 11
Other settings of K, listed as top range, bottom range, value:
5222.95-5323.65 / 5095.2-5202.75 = 1.13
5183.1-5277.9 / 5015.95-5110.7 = 1.01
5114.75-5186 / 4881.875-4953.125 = 0.92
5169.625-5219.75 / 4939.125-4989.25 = 0.88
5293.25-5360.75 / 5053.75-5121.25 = 1.09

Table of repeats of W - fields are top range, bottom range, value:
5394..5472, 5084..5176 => 1.14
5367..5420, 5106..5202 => 1.14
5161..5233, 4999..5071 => 0.91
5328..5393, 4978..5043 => 1.08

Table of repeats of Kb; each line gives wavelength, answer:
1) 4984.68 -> 9.519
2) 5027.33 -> 10.31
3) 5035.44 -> 10.35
